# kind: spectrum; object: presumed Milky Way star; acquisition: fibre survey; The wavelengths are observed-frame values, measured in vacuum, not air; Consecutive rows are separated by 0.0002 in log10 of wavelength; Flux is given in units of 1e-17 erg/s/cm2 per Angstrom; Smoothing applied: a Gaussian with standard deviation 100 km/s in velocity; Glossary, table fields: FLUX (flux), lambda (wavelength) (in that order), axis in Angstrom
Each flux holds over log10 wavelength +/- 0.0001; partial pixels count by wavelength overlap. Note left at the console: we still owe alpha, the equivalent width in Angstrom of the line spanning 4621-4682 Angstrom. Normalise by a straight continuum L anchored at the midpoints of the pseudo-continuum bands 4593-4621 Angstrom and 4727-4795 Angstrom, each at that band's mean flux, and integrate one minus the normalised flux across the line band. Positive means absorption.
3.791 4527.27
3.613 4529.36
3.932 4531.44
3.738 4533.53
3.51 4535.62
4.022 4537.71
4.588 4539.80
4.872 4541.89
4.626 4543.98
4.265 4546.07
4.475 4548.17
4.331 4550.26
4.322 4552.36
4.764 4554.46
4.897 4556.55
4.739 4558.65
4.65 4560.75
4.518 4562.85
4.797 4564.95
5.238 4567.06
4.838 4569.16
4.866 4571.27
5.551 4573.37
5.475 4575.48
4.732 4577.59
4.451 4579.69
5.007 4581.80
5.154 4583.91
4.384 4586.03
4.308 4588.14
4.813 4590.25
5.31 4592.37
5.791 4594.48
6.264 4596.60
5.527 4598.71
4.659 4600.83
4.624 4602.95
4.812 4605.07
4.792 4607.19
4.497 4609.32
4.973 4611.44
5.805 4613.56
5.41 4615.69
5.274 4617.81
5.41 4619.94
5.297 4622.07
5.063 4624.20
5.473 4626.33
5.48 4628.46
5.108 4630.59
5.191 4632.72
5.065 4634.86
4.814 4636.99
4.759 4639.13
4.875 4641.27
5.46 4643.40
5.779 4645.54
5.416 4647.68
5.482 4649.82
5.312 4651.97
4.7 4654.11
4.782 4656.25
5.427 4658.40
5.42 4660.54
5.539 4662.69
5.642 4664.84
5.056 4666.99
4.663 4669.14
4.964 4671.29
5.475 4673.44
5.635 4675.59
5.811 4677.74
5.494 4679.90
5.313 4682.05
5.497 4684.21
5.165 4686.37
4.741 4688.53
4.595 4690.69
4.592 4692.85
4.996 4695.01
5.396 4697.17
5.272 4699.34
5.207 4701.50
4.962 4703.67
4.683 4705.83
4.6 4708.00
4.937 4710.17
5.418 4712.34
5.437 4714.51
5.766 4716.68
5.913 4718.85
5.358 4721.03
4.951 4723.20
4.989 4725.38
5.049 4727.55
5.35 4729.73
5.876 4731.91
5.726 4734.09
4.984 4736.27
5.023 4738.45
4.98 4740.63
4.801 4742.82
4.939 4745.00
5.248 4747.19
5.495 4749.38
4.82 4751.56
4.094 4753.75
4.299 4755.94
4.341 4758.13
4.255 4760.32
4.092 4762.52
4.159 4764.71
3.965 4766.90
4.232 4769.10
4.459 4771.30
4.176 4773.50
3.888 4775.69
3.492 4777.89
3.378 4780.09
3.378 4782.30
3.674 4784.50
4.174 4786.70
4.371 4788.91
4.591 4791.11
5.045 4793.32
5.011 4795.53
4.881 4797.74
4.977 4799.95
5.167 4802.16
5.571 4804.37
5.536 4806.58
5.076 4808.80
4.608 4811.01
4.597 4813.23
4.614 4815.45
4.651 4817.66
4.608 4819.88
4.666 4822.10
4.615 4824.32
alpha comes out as -2.9 Angstrom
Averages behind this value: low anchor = 5.22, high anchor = 4.53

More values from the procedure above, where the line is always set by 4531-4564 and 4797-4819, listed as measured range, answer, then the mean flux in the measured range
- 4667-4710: -3.6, 5.1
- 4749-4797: 6.5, 4.23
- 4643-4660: -2.4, 5.29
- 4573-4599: -3.6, 5.11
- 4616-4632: -2.6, 5.31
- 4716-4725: -1.3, 5.44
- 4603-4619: -1.8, 5.05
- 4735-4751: -0.8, 5.07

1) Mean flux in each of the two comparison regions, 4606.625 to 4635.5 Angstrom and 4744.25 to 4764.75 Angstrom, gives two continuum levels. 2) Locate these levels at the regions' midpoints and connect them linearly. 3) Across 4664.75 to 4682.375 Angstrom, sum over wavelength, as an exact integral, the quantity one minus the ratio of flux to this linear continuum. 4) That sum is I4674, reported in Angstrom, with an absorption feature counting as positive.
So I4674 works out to -1.3 Angstrom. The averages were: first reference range 5.21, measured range 5.33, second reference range 4.59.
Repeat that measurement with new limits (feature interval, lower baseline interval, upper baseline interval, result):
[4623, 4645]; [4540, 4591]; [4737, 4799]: -2.4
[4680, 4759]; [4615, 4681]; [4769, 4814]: -3.3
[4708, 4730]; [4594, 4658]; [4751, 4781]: -4.0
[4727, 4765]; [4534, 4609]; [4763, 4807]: -3.5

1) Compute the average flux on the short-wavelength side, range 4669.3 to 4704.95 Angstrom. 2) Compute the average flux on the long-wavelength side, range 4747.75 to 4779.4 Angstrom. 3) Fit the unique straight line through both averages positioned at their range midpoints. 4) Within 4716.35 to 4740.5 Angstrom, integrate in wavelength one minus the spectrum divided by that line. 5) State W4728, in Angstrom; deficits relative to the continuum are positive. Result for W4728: -3.31 Angstrom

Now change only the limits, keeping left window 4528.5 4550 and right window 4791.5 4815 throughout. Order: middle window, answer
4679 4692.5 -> -1.3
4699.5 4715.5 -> -1.1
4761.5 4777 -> 2.5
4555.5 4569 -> -1.8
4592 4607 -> -3.0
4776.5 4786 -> 2.7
